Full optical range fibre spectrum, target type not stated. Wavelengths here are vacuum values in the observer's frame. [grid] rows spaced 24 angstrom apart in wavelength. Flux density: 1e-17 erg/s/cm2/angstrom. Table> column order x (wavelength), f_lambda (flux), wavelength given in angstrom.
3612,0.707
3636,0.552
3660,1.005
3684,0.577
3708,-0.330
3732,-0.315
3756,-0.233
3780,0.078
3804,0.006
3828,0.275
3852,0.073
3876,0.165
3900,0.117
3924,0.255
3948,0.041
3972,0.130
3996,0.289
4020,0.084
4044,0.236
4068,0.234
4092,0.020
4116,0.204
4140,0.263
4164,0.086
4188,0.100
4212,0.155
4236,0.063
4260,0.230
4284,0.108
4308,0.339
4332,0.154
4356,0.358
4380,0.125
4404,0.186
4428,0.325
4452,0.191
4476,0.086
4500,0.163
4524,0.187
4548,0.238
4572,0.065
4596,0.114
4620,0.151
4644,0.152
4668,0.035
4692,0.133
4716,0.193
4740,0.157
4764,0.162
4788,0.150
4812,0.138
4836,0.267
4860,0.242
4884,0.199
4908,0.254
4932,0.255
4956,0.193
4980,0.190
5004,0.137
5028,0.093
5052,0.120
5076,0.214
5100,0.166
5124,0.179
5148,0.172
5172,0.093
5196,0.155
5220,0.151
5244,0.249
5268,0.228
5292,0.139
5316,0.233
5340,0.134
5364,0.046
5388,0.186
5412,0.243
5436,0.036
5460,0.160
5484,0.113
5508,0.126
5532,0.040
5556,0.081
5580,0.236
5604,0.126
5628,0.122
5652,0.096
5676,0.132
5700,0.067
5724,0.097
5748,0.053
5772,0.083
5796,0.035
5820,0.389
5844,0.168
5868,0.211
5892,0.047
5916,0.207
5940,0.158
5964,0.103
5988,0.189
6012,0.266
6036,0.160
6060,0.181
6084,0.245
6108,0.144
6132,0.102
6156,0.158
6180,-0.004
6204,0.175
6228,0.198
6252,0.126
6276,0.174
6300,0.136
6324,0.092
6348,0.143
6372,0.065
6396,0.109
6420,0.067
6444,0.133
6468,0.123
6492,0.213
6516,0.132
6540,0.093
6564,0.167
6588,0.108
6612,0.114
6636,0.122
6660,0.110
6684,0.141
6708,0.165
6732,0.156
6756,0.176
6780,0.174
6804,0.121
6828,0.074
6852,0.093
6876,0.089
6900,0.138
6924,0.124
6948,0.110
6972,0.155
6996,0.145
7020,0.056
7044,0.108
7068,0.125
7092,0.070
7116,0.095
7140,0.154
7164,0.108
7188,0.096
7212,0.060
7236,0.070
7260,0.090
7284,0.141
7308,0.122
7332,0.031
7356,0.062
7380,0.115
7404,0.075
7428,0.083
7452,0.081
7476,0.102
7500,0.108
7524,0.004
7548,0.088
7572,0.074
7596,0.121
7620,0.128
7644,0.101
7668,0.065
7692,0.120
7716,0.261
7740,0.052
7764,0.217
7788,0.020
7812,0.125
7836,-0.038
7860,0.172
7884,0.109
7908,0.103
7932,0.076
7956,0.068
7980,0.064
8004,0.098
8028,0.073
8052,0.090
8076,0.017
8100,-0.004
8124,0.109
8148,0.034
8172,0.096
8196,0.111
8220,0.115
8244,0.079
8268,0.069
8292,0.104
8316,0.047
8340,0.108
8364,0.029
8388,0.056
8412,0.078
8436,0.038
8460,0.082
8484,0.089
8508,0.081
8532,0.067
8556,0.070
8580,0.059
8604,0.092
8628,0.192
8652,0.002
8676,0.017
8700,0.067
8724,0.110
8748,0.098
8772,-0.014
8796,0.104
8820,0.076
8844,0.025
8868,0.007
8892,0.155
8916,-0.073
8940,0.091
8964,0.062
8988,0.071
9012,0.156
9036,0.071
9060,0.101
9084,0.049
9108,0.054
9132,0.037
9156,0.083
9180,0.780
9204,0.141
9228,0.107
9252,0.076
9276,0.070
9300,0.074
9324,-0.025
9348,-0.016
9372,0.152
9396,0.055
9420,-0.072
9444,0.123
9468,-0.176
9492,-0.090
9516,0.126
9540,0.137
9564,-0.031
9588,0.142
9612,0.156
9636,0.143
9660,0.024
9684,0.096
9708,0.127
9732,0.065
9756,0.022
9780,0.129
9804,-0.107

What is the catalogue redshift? 1.464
